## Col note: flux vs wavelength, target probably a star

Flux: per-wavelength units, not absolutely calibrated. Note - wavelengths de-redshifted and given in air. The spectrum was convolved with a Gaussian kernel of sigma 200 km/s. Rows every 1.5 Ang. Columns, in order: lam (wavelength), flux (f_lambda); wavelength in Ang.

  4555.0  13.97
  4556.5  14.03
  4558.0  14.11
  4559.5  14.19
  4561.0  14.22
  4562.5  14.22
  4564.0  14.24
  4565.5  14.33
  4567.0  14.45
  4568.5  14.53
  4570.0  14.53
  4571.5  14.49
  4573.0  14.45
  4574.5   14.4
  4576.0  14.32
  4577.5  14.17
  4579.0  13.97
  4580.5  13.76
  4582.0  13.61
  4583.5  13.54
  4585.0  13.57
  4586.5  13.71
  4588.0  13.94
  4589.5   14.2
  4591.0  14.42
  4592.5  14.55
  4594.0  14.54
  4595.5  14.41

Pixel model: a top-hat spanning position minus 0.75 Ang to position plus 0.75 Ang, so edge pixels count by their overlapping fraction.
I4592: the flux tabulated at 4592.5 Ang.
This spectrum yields 14.55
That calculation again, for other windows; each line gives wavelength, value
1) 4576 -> 14.32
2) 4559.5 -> 14.19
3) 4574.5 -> 14.4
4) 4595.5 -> 14.41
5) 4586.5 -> 13.71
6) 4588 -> 13.94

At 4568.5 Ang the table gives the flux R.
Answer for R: 14.53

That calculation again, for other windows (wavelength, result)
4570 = 14.53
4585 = 13.57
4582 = 13.61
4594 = 14.54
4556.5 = 14.03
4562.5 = 14.22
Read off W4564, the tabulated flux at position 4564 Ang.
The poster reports 14.24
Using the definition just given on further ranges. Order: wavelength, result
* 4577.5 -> 14.17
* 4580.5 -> 13.76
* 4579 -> 13.97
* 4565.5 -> 14.33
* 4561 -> 14.22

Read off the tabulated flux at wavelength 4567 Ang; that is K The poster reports 14.45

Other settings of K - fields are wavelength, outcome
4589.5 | 14.2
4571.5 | 14.49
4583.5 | 13.54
